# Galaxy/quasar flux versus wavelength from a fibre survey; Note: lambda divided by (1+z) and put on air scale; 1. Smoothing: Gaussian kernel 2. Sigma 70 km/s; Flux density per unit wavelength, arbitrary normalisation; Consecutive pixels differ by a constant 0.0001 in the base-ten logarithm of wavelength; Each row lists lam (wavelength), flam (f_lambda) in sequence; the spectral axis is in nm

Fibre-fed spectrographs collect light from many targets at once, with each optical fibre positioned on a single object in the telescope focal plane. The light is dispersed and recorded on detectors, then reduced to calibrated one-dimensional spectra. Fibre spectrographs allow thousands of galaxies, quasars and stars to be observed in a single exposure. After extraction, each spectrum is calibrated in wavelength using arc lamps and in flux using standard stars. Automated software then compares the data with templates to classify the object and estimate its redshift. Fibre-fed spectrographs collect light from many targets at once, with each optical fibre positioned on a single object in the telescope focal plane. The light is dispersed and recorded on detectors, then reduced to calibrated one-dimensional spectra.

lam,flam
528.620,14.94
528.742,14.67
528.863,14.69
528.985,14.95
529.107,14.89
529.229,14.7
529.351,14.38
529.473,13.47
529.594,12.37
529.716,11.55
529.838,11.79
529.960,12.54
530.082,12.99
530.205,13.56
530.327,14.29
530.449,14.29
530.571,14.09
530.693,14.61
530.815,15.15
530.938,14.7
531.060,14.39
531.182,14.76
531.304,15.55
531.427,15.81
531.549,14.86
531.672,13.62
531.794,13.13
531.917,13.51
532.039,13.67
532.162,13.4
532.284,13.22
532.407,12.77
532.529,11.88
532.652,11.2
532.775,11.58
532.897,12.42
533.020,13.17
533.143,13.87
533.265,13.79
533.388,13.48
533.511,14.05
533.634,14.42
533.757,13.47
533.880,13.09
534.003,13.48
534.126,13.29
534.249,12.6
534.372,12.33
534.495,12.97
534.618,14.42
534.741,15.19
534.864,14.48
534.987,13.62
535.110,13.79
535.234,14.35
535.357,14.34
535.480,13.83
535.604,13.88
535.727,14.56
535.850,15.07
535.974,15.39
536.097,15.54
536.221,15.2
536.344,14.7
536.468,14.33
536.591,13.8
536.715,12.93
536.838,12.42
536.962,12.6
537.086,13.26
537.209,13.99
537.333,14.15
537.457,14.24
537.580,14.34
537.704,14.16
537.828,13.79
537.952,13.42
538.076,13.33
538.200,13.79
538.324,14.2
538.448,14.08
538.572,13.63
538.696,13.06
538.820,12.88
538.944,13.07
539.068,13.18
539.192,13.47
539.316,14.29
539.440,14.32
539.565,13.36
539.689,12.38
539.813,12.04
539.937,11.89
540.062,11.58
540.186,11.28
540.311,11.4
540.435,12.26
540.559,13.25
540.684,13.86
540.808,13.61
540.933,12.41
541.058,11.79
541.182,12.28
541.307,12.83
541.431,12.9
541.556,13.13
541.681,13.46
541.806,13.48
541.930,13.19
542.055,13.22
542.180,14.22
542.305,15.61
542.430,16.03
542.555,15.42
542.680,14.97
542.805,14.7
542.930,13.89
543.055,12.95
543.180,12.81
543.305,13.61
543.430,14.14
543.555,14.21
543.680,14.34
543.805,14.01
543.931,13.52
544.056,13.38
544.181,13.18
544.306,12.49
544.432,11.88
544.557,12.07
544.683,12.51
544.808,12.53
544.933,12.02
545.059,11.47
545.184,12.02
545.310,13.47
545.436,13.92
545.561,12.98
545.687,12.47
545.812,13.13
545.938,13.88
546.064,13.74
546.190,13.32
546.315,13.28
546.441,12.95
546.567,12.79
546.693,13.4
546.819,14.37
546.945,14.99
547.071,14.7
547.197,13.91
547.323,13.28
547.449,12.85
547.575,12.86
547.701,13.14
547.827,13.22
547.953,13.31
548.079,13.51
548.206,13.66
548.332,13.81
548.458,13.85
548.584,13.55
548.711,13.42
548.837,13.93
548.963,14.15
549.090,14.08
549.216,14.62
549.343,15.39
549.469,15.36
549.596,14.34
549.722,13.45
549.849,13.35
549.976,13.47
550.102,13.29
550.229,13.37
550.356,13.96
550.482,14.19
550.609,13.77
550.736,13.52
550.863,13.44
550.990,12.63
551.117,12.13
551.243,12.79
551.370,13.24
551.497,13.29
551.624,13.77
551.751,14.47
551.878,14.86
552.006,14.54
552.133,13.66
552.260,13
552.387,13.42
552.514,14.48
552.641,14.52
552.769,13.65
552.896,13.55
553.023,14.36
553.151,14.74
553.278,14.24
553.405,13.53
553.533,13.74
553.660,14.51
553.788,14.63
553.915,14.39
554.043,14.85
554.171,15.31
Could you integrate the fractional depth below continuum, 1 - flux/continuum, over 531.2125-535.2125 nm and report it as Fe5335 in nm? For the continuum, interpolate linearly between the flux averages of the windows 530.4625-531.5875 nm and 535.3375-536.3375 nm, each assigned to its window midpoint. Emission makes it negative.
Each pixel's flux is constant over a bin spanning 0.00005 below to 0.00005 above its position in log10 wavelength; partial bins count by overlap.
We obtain 0.35 nm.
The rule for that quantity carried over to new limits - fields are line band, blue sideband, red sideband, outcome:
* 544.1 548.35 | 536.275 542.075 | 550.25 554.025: 0.13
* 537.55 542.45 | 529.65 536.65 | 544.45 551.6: 0.14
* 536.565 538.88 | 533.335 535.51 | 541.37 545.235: 0.01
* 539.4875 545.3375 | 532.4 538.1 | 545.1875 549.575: 0.23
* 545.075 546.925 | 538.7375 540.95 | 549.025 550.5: 0.05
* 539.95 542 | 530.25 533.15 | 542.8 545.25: 0.09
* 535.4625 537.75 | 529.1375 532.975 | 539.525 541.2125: -0.23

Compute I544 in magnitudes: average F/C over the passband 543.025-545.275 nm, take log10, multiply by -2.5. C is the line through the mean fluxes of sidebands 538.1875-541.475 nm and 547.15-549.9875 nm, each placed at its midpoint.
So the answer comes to 0.03 mag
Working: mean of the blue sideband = 12.9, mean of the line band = 13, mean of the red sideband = 13.8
